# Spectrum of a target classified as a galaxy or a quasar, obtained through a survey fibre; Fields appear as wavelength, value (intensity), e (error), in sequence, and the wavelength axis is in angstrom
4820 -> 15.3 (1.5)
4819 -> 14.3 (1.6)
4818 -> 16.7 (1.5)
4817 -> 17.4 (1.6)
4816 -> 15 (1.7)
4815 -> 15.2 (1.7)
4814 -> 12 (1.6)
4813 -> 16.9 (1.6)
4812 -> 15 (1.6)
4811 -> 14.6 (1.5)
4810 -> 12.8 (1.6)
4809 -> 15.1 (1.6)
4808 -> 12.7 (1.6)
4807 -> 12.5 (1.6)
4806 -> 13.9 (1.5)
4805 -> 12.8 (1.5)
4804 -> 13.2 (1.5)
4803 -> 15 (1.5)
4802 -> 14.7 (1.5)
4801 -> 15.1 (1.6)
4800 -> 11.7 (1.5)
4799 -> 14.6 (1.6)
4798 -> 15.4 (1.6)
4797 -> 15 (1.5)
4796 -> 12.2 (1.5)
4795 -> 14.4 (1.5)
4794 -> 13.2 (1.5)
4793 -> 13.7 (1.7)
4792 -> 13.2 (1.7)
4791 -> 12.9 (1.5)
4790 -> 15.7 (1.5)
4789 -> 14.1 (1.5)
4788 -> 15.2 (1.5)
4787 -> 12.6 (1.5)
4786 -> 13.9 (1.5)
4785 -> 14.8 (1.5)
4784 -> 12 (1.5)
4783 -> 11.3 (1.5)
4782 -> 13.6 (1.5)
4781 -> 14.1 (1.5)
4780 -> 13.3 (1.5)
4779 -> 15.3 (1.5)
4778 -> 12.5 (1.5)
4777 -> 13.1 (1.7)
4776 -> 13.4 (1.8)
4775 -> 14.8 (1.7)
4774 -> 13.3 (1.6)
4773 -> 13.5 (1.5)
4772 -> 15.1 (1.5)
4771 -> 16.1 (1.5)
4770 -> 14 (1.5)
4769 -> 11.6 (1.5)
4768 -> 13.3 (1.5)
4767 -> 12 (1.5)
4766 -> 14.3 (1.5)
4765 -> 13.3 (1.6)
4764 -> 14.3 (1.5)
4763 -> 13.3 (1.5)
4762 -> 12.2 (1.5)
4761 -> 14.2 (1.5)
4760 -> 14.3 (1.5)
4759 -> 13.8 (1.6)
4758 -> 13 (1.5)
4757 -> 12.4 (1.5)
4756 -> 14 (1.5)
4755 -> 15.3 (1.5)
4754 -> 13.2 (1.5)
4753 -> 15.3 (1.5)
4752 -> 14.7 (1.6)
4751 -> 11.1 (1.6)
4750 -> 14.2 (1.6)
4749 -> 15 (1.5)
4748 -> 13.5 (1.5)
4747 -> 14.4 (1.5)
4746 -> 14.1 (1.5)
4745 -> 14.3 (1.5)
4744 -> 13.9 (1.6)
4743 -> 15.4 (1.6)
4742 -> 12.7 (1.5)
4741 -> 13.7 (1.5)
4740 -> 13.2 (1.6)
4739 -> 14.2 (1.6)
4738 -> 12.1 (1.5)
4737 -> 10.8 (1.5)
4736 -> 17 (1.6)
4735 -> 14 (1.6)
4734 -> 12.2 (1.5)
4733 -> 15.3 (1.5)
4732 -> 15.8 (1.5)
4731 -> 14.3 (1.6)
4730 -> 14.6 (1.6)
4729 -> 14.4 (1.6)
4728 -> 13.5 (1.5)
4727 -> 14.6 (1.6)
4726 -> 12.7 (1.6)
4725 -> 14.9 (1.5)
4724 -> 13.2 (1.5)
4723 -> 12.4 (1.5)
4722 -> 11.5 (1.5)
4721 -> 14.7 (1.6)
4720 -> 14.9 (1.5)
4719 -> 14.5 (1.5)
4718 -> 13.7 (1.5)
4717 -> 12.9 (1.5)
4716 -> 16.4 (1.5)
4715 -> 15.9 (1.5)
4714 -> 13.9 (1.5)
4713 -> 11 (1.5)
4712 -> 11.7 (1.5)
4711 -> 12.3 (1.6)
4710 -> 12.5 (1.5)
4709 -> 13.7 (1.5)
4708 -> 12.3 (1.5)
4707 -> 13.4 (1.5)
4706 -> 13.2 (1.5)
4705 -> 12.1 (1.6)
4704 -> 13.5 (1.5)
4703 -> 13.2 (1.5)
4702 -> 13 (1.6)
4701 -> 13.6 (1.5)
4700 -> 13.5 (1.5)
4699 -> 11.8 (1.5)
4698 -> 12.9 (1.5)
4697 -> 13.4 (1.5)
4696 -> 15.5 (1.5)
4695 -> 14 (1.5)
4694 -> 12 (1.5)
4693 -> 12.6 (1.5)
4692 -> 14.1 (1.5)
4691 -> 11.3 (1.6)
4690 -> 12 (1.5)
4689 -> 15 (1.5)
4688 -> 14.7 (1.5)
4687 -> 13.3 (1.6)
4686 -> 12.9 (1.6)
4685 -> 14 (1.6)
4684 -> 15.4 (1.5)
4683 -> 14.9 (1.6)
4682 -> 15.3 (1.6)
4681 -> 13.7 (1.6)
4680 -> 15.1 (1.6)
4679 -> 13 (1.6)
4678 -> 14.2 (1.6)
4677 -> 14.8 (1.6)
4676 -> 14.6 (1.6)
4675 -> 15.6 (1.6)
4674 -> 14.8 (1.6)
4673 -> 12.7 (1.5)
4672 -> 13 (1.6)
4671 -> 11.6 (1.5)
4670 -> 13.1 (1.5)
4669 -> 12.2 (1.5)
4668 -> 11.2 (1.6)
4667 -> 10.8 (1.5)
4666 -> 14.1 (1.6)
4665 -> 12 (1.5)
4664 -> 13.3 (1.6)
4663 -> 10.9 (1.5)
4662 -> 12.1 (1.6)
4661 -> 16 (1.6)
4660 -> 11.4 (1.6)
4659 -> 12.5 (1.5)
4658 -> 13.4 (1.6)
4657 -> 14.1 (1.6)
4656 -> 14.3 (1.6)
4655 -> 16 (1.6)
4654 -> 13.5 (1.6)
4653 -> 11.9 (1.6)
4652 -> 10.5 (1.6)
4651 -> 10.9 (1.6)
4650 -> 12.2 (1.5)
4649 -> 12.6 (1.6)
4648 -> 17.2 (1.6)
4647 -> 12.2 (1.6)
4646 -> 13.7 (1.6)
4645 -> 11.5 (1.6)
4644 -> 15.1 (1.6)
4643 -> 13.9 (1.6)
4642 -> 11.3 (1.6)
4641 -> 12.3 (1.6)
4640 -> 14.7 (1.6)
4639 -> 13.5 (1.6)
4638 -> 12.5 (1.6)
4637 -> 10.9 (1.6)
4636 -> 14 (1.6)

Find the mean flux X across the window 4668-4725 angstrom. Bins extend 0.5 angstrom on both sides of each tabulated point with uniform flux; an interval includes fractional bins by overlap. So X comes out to 13.5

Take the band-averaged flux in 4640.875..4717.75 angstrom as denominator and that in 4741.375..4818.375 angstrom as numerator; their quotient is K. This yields 1.0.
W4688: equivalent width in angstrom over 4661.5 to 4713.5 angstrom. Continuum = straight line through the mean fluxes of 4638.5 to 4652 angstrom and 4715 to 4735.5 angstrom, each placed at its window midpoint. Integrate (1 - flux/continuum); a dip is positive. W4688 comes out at 1.5 angstrom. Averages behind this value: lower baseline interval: 13.1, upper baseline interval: 14.1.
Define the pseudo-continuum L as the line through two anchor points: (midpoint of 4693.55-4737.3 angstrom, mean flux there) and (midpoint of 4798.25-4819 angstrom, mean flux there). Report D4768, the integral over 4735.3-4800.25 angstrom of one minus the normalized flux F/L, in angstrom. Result 1.29 angstrom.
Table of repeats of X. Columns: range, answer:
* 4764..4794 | 13.7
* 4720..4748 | 13.9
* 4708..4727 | 13.5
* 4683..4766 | 13.6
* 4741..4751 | 14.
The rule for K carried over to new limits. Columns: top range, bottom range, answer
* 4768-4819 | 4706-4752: 1.02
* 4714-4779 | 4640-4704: 1.04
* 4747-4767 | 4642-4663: 1.04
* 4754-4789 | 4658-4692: 1.02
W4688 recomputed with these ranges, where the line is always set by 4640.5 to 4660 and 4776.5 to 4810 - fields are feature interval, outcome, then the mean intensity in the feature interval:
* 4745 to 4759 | -0.4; 13.9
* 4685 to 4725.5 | -0.1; 13.3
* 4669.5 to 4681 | -0.6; 13.9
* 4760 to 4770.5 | 0.2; 13.3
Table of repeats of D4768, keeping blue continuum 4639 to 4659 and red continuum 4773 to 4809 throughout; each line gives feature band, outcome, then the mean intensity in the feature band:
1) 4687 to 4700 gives 0.08 angstrom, 13.3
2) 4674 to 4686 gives -1.09 angstrom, 14.5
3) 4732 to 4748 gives -0.40 angstrom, 13.9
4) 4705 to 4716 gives 0.27 angstrom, 13.1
